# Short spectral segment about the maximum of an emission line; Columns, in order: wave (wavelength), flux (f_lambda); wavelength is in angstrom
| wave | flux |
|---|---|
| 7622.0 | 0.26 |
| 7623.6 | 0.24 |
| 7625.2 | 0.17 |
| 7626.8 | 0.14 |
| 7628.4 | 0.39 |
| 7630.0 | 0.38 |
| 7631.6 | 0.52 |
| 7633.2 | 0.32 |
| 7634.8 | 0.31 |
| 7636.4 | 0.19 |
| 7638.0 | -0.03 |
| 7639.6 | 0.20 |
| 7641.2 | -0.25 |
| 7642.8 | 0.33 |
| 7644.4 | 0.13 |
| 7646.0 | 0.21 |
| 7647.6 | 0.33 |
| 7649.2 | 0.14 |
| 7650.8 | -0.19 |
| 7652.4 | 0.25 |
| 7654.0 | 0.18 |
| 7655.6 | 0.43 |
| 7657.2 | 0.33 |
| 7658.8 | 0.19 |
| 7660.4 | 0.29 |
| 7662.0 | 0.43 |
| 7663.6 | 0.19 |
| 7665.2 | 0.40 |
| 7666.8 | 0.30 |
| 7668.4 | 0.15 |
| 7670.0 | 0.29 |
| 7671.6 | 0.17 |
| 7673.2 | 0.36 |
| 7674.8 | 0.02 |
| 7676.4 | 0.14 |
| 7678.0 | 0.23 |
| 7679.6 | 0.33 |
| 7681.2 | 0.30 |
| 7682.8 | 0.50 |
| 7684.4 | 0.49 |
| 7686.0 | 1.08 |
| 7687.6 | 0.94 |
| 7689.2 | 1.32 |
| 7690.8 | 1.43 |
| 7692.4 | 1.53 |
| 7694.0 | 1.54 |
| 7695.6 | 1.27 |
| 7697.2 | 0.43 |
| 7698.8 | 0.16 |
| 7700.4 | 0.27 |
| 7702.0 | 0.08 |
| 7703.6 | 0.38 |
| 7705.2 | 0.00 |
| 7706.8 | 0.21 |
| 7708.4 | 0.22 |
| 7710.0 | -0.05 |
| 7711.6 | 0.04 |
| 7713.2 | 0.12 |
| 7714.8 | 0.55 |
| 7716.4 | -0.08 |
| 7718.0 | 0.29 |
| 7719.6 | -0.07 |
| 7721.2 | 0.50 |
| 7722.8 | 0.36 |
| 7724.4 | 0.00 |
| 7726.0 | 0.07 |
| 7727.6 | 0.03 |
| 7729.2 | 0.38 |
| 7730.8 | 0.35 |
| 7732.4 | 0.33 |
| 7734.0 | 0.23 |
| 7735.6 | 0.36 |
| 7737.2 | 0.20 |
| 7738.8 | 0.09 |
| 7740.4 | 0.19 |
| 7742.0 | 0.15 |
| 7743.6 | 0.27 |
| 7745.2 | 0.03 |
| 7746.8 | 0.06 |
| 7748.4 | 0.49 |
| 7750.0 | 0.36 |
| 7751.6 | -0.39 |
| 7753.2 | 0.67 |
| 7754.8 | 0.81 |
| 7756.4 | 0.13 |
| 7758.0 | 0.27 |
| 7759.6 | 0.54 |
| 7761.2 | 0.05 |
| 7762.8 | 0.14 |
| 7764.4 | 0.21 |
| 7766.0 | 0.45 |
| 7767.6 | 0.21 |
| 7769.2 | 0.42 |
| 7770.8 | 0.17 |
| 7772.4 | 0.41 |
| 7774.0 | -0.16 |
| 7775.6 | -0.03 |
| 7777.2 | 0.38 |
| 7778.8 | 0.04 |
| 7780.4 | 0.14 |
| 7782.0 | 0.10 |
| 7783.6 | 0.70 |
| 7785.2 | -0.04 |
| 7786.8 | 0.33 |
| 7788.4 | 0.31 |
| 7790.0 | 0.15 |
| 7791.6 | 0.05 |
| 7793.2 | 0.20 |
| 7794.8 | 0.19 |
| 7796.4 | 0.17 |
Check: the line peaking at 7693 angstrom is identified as [O II]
